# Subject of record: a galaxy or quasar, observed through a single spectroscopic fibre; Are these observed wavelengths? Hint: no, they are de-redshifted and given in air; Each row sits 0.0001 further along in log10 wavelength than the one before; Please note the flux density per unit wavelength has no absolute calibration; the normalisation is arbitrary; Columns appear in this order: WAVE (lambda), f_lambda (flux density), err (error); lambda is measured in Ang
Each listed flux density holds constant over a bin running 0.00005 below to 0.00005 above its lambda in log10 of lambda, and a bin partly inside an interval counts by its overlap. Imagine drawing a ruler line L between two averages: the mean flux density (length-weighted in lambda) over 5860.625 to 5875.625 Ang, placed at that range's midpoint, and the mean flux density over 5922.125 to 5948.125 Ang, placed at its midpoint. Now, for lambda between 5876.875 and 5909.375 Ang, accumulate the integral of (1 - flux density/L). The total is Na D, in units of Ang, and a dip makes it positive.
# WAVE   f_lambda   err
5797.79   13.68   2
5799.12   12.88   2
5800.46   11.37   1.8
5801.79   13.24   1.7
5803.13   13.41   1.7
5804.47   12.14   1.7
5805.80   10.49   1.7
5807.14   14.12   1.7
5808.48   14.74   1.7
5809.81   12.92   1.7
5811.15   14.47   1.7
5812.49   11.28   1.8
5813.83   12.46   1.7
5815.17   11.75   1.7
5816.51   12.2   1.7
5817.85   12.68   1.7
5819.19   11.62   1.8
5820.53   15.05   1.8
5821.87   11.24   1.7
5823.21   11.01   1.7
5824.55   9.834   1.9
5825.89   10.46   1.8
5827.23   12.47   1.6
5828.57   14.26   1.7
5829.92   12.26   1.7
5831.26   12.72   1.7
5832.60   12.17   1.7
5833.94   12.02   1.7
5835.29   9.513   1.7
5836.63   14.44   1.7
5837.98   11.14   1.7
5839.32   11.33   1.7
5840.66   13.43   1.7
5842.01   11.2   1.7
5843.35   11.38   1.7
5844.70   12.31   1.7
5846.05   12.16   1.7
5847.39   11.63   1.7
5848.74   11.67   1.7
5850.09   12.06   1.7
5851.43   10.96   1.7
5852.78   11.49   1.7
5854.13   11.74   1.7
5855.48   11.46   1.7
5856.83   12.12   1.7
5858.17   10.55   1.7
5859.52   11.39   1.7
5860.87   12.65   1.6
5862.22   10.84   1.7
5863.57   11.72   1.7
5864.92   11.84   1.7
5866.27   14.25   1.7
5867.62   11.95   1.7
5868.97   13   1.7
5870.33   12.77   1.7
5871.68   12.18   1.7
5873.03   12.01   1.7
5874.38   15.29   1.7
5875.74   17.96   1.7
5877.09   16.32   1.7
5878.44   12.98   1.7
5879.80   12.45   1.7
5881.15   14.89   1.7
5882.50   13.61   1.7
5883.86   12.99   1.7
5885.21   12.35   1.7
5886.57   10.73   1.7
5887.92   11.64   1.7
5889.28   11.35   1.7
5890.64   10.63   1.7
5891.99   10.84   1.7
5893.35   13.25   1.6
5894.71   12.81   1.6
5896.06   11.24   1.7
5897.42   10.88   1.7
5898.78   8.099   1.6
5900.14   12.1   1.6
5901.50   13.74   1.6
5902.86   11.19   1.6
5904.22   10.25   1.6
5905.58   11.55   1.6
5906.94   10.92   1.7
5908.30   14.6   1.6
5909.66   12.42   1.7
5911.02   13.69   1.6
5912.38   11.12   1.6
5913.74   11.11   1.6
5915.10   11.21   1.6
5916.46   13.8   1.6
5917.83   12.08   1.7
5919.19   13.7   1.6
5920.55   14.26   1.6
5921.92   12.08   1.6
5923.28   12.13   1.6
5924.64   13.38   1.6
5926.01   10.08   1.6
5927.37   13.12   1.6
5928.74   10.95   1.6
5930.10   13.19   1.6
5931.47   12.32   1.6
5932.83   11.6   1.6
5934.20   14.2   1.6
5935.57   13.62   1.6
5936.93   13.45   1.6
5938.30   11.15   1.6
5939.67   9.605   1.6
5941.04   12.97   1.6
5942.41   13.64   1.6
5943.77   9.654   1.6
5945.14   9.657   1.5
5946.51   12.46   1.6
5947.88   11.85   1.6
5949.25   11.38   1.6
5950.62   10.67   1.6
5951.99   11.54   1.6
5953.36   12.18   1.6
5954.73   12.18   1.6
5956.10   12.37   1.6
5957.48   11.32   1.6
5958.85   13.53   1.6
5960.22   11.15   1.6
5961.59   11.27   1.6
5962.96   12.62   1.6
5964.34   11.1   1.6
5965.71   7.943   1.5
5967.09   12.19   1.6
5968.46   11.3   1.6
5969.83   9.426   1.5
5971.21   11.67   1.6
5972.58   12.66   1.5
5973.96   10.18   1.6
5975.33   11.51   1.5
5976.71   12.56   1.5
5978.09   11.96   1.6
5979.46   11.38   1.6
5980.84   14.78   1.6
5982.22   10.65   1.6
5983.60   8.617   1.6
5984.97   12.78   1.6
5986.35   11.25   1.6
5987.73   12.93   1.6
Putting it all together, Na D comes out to 1.1 Ang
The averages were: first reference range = 12.8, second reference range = 12.1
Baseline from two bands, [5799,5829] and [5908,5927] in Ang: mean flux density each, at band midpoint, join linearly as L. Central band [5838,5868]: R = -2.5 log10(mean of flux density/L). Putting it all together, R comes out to 0.06 mag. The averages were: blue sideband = 12.4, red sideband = 12.5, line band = 11.8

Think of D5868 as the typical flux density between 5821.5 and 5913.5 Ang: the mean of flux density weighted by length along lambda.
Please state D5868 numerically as 12.1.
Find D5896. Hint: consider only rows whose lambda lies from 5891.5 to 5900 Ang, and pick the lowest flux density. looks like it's 8.099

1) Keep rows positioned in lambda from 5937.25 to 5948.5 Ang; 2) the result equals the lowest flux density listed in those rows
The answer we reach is 9.605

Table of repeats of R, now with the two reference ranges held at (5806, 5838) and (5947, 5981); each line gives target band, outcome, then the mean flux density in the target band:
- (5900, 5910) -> -0.02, 12.1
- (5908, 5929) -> -0.06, 12.5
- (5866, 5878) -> -0.16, 13.9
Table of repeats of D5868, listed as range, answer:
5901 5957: 12.1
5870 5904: 12.5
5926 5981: 11.8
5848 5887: 12.6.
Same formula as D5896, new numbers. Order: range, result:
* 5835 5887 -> 9.513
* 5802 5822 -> 10.49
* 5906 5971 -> 7.943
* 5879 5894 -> 10.63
